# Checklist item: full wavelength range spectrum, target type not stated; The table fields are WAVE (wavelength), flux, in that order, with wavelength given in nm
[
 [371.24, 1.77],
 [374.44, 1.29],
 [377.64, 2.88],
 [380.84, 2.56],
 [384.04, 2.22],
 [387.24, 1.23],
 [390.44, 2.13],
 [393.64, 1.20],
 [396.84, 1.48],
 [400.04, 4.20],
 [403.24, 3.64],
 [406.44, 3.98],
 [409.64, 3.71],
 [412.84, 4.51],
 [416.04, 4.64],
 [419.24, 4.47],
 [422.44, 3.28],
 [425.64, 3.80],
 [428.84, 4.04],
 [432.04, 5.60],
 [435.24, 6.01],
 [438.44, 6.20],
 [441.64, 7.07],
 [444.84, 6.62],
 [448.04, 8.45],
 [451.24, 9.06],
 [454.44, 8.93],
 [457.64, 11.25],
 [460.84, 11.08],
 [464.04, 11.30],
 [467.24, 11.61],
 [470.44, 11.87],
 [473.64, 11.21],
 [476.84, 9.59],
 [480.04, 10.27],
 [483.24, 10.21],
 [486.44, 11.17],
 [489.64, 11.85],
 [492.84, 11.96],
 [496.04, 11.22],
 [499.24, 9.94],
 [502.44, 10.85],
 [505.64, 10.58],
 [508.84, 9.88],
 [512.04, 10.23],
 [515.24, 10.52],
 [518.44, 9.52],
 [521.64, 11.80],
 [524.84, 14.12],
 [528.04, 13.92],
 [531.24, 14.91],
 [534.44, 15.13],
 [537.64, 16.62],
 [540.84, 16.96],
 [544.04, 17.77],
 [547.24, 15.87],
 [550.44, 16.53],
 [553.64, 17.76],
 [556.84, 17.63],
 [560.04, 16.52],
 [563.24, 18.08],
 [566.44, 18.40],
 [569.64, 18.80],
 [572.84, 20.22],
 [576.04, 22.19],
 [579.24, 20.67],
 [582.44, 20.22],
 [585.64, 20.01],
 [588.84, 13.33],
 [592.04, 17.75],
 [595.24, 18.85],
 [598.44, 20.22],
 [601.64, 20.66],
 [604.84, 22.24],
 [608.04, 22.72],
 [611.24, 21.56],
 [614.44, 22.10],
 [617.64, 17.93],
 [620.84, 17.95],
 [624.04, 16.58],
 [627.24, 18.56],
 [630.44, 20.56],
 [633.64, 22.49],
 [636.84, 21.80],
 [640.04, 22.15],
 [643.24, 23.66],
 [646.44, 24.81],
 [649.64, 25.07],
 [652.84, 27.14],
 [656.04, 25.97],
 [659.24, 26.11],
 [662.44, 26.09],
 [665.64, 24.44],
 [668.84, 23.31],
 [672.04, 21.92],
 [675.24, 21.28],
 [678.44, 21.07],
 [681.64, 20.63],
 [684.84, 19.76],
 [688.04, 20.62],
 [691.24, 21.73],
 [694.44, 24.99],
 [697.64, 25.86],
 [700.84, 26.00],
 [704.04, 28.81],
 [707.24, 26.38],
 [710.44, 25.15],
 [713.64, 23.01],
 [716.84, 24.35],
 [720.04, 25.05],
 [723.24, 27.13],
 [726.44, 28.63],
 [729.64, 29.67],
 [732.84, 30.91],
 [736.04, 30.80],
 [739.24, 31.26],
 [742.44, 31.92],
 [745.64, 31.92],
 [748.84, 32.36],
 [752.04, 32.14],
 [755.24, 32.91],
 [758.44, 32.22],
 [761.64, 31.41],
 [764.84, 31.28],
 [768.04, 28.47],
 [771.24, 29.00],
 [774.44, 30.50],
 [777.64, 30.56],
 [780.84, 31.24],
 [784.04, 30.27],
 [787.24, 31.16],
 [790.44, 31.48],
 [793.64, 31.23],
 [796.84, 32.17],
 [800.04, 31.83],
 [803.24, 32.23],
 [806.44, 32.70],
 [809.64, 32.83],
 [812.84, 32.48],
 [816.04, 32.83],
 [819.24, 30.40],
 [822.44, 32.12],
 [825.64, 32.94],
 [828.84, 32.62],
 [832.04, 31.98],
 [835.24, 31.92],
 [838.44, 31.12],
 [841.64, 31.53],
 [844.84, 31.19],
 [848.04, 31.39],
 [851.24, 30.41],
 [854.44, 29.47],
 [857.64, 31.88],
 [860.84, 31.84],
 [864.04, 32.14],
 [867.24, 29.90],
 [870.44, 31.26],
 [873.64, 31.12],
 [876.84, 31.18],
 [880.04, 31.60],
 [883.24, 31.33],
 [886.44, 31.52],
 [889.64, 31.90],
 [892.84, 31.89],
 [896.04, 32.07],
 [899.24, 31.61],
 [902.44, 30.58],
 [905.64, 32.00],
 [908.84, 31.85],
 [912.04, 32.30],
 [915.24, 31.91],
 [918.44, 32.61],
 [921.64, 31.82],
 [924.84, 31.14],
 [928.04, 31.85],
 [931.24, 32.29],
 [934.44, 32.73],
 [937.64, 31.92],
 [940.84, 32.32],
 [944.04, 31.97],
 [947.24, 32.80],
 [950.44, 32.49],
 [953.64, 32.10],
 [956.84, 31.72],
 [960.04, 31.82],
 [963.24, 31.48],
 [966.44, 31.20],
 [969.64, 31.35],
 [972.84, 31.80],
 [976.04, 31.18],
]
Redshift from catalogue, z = 0.00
